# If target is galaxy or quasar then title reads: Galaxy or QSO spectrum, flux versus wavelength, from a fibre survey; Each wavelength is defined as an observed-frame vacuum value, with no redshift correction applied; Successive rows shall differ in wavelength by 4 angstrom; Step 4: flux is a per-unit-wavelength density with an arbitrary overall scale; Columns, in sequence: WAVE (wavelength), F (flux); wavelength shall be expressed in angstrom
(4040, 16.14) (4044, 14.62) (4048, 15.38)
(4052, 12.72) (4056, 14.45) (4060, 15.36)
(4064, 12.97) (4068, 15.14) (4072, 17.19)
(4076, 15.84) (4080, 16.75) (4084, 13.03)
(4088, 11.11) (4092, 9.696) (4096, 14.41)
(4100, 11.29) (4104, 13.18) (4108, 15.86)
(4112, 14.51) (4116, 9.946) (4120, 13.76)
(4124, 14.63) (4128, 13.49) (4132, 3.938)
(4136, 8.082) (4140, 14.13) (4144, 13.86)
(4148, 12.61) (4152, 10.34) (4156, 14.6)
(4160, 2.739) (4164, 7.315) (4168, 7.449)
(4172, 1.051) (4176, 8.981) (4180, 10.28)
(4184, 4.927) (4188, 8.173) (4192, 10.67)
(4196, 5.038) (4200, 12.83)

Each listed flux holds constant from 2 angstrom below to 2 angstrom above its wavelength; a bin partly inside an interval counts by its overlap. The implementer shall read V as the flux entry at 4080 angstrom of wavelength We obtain 16.75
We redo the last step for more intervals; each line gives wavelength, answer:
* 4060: 15.36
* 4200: 12.83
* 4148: 12.61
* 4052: 12.72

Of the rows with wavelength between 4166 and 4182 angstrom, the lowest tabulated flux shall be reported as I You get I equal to 1.051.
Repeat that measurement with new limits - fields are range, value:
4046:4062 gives 12.72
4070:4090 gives 11.11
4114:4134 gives 3.938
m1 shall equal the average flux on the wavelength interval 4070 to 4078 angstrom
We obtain 16.5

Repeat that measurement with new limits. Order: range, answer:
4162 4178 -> 6.2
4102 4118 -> 13.4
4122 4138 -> 10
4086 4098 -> 11.7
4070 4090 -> 14.8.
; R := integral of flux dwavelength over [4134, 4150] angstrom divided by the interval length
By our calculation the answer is 12.2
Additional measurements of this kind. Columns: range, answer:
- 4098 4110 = 13.4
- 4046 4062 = 14.5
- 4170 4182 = 6.77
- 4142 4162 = 10.8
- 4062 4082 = 15.6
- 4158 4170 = 5.83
